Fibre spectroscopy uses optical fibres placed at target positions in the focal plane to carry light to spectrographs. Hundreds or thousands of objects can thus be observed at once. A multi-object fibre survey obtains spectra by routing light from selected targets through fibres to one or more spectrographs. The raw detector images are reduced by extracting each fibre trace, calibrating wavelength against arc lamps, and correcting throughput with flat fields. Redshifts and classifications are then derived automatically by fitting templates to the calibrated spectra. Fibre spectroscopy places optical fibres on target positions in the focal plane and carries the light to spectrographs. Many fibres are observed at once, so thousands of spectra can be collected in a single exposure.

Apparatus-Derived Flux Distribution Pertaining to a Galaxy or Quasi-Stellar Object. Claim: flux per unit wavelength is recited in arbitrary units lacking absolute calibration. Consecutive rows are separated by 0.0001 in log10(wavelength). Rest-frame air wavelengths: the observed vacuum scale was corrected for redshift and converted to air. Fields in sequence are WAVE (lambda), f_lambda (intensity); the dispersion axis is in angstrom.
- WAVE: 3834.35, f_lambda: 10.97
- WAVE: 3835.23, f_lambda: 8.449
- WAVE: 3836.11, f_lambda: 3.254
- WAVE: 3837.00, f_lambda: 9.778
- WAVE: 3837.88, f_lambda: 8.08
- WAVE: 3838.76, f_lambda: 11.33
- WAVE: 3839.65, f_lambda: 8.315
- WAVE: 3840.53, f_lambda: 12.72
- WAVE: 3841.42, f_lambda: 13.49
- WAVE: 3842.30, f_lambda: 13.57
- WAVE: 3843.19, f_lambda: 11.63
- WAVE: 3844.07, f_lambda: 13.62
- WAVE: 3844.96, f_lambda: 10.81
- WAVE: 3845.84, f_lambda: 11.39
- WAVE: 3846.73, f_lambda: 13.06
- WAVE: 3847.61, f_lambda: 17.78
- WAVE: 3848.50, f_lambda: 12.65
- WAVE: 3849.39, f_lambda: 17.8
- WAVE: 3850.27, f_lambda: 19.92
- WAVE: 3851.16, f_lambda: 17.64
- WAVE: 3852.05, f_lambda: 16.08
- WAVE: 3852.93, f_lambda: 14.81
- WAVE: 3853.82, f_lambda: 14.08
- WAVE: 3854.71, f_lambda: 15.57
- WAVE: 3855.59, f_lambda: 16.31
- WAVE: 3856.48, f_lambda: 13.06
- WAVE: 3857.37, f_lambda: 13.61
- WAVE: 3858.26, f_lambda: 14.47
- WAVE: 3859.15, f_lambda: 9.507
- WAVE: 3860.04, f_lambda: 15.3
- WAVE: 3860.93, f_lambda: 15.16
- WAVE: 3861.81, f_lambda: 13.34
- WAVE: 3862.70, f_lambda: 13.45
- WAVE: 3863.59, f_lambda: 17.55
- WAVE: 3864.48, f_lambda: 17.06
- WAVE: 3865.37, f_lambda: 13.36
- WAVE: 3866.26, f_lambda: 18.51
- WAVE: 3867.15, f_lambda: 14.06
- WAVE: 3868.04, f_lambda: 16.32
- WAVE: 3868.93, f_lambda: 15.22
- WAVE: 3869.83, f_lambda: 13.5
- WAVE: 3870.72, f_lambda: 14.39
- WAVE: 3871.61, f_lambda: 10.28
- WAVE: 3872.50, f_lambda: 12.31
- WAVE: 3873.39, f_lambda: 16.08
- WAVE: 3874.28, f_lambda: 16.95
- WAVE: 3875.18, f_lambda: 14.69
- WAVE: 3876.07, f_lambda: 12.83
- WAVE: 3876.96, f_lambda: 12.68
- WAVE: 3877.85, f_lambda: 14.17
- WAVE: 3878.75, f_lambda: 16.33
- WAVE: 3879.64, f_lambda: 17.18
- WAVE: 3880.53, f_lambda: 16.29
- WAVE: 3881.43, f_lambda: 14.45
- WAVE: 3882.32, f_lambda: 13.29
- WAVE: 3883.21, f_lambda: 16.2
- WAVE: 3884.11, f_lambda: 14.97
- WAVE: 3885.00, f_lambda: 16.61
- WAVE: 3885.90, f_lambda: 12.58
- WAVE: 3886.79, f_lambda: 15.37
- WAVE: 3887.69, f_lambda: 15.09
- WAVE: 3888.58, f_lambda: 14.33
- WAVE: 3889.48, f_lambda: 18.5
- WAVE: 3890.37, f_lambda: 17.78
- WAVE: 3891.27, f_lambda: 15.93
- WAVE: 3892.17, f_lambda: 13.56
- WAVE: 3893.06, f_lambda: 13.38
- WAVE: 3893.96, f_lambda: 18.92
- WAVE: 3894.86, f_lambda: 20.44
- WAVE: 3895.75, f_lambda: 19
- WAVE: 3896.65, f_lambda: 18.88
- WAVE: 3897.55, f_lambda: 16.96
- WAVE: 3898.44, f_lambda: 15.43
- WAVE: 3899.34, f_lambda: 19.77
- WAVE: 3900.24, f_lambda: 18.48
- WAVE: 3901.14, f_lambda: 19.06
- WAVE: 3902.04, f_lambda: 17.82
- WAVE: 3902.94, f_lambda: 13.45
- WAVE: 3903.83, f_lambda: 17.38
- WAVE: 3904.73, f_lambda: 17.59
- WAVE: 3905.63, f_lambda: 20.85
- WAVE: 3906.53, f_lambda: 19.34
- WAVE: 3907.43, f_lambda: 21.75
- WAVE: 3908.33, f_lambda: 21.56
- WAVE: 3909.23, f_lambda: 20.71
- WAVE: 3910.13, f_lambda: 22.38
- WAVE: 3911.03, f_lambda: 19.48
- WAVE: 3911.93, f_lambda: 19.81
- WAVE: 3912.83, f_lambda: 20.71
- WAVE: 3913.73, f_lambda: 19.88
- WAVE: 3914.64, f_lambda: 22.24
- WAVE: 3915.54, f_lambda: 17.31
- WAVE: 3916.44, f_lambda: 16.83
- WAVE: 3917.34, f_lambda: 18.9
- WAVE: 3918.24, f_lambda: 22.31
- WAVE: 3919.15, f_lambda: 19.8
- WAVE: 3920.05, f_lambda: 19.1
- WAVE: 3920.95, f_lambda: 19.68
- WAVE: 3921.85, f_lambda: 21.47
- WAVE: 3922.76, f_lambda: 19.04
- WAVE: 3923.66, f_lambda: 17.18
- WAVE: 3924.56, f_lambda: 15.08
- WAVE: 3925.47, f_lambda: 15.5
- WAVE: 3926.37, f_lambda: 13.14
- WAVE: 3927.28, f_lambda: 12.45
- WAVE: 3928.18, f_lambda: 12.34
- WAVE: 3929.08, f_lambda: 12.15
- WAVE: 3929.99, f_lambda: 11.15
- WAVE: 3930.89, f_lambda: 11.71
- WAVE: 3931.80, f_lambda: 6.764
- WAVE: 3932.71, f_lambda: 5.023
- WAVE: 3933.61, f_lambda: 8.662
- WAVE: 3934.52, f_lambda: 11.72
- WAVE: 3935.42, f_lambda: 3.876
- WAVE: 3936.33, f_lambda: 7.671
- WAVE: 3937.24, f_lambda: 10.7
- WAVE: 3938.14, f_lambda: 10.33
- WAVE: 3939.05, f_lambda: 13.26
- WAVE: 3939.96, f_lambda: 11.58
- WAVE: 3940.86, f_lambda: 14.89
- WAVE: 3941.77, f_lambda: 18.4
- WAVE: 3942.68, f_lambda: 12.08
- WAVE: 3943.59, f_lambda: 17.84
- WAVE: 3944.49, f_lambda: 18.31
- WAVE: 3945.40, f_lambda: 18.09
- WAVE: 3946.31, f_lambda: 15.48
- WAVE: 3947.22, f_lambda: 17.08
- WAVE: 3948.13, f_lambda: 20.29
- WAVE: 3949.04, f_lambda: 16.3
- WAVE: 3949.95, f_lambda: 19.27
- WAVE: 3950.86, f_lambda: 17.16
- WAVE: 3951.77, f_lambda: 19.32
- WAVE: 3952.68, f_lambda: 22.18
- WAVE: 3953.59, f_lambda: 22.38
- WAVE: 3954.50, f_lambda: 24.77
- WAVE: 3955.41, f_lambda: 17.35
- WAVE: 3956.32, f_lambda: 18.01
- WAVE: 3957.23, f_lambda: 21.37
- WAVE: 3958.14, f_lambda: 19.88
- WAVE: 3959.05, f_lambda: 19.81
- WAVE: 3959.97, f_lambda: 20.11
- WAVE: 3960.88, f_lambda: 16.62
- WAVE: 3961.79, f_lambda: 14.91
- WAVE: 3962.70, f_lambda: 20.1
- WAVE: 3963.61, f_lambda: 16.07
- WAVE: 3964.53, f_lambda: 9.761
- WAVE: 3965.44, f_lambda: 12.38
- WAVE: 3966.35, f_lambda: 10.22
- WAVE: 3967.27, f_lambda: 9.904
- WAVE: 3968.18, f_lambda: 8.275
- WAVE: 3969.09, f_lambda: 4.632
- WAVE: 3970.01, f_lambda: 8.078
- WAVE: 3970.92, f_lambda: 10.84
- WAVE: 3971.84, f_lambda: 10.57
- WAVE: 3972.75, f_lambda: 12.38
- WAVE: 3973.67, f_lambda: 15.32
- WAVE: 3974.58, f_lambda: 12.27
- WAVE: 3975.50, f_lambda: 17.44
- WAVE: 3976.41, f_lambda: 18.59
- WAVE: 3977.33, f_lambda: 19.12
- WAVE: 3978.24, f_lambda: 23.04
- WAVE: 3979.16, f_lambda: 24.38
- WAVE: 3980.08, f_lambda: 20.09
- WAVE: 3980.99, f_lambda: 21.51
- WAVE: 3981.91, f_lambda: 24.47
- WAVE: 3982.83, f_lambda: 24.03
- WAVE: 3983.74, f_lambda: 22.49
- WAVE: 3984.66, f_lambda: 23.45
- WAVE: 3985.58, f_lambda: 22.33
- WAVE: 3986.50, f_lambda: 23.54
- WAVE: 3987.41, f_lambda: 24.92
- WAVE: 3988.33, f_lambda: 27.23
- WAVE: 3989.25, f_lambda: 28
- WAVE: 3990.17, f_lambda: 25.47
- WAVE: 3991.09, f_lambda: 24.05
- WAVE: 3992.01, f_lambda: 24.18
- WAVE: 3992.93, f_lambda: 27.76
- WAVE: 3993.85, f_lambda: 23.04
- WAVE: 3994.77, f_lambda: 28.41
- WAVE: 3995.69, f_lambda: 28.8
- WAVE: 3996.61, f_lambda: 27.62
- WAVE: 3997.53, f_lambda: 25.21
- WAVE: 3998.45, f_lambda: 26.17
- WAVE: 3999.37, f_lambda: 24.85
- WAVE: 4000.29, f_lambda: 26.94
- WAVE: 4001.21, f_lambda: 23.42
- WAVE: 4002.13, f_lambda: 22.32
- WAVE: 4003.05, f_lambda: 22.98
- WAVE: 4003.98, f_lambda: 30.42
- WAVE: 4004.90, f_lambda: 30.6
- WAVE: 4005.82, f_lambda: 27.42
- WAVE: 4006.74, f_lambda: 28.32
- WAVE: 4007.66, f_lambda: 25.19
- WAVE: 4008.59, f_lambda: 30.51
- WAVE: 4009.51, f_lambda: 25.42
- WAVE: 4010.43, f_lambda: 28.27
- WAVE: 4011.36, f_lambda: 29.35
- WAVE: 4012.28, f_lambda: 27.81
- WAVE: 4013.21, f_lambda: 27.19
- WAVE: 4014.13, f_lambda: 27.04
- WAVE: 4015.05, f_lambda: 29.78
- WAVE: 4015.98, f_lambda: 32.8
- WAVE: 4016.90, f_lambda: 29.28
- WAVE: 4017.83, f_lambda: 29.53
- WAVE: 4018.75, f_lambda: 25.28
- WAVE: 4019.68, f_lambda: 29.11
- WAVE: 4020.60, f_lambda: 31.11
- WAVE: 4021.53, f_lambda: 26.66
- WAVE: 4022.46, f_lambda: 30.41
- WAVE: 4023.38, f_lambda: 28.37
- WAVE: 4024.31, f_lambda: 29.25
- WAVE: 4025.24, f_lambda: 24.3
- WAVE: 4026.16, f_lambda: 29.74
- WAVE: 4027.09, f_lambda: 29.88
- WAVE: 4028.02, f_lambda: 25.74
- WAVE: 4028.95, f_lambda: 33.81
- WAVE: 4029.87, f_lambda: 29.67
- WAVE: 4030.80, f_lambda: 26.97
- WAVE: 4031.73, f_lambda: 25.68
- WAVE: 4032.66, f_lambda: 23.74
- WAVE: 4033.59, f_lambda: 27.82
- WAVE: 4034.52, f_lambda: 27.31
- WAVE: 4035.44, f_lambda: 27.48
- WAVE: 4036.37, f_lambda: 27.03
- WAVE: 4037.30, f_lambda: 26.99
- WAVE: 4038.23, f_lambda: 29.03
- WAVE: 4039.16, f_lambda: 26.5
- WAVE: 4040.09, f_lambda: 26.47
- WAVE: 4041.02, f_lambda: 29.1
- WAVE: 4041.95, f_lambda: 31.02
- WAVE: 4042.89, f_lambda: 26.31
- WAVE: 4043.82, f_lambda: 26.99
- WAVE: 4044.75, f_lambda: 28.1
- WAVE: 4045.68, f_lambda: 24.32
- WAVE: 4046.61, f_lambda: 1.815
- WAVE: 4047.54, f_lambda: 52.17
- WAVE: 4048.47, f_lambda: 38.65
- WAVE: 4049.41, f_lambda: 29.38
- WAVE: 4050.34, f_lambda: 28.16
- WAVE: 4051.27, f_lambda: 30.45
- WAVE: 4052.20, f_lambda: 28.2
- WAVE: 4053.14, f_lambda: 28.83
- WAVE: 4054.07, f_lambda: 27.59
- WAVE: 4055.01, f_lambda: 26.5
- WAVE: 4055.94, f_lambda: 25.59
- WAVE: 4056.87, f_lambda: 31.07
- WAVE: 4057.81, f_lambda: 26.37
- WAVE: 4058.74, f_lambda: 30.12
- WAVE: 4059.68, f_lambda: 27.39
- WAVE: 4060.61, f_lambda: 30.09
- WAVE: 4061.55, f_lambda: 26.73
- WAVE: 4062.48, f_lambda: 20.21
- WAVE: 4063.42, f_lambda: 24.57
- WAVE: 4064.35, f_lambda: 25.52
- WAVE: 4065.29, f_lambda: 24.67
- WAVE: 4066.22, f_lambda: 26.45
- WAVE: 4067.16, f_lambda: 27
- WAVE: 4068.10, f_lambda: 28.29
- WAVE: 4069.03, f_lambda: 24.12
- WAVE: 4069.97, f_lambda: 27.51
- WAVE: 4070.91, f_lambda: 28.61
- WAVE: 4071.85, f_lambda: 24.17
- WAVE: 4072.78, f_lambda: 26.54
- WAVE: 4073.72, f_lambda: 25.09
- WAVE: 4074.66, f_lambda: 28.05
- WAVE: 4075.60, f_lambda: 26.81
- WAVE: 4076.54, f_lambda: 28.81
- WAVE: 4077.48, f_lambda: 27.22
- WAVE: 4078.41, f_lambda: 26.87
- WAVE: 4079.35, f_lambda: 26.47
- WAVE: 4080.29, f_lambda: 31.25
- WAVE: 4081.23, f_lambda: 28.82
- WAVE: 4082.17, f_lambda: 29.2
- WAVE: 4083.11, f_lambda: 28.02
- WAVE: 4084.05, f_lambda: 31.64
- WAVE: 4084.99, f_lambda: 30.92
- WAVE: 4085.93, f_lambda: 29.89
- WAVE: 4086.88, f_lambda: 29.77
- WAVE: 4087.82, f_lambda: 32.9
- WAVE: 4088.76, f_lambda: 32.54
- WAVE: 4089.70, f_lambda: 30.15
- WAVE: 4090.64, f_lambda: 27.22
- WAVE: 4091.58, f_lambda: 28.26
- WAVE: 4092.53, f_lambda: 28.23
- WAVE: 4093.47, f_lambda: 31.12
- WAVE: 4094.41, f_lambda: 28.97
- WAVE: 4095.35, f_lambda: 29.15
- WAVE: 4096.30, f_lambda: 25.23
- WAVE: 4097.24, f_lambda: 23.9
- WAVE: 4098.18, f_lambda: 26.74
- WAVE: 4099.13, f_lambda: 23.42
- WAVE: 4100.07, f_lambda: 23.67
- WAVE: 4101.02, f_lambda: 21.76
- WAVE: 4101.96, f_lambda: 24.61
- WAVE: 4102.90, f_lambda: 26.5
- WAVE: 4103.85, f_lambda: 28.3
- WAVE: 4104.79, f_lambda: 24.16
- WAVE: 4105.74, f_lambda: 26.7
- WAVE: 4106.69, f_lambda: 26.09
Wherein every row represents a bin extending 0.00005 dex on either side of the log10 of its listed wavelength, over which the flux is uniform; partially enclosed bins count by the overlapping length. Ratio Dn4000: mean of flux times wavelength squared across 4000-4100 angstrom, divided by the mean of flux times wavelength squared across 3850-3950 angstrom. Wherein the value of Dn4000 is 1.91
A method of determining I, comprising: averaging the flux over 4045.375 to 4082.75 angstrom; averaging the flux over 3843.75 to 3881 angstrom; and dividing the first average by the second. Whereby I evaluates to 1.87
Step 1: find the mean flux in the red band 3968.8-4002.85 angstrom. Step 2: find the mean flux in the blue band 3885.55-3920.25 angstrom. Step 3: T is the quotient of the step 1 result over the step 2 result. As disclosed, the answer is 1.2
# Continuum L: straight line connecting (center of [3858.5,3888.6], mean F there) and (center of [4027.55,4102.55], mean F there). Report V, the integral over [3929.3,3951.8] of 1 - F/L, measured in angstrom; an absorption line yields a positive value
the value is 6.96 angstrom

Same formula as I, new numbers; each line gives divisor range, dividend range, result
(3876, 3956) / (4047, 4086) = 1.73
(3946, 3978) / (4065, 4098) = 1.76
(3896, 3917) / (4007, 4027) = 1.49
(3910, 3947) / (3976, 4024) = 1.72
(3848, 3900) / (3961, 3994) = 1.19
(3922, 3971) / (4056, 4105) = 1.88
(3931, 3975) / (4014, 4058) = 1.96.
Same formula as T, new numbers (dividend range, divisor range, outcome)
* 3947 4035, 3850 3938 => 1.46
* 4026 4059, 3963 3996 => 1.48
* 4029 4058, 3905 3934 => 1.65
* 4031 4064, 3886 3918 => 1.52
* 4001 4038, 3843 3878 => 1.92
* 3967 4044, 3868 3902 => 1.57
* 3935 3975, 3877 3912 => 0.87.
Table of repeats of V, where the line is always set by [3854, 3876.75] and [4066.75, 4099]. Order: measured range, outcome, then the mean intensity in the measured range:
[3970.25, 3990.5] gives 1.34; 20.4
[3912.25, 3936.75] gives 4.28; 14.9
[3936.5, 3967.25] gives 5.03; 16.7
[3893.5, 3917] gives -2.87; 19.1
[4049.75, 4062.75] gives -0.64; 27.8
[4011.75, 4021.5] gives -1.95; 28.8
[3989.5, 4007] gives -2.57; 26.2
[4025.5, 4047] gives -1.24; 26.7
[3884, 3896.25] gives -0.12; 16.2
